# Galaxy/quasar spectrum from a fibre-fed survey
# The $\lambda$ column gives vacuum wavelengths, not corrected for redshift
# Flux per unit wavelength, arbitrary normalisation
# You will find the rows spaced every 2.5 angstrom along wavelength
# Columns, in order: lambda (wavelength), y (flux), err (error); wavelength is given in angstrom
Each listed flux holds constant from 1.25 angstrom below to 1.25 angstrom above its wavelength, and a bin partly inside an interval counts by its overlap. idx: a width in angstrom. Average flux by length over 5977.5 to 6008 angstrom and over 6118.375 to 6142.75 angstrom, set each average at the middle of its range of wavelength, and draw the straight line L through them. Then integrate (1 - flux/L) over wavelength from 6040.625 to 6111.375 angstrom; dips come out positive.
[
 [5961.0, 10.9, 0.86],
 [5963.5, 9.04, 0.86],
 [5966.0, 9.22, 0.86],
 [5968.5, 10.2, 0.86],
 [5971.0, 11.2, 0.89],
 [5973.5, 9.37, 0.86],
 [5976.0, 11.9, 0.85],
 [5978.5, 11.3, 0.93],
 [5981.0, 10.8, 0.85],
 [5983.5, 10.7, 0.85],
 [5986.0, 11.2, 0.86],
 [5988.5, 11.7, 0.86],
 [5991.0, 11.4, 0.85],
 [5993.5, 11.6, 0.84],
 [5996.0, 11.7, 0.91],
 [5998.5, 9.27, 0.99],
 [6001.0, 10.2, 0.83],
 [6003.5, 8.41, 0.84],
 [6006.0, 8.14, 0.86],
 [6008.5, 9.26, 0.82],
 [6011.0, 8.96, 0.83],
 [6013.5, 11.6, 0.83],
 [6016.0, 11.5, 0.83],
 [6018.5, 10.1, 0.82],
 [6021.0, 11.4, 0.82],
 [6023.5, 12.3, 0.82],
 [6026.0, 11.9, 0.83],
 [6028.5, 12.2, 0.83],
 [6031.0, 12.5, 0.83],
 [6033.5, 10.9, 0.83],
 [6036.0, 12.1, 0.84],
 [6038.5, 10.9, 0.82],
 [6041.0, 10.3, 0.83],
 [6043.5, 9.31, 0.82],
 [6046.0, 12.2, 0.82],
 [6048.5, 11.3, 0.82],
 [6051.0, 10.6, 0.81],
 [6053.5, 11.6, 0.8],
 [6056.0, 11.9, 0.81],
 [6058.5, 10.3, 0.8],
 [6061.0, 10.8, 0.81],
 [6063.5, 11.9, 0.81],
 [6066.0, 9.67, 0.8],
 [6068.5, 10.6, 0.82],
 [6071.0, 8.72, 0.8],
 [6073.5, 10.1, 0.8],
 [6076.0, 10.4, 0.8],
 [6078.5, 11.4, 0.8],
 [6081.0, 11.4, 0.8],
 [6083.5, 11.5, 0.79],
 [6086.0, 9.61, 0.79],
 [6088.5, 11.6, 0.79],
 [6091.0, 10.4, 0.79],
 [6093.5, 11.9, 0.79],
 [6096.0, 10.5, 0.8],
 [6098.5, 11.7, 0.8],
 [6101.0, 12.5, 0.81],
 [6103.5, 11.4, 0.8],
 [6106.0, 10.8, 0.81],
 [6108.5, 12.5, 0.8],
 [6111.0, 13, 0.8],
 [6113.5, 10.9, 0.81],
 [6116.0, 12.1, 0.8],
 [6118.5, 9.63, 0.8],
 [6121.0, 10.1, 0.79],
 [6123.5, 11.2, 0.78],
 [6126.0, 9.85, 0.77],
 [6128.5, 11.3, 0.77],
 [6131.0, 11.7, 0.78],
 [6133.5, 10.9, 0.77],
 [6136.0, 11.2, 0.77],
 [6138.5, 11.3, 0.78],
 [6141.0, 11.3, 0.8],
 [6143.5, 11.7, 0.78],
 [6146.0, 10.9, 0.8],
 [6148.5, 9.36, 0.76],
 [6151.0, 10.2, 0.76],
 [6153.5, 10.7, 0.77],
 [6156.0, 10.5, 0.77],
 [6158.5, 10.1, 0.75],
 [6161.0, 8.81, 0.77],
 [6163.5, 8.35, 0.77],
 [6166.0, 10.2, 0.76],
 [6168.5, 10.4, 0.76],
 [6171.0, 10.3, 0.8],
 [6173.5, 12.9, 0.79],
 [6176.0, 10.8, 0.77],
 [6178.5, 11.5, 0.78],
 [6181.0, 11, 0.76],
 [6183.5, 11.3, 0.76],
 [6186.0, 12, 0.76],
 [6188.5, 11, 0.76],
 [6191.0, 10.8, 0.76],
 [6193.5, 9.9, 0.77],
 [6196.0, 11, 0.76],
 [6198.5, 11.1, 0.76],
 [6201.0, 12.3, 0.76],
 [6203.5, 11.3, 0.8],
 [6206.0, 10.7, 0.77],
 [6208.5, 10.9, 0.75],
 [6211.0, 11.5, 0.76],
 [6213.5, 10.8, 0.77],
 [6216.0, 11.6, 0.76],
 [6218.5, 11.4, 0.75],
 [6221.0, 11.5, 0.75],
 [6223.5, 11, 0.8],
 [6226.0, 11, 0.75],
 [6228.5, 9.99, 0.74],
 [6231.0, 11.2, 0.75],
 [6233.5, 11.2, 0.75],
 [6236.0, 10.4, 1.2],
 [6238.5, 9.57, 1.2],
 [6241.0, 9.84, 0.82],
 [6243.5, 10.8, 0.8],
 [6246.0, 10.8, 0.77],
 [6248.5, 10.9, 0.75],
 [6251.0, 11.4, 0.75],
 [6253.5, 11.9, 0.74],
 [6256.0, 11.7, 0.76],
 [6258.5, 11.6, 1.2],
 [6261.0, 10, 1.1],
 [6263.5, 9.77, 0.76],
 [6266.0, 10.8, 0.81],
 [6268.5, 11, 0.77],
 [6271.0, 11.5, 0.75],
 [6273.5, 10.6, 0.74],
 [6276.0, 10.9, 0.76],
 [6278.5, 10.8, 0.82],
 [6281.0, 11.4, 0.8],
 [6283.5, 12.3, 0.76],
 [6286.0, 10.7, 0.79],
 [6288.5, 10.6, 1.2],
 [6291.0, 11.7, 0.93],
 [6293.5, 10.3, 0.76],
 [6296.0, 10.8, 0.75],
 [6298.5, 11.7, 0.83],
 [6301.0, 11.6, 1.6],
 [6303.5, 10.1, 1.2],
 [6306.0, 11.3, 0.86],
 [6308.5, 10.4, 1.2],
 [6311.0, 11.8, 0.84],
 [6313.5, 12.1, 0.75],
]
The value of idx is -1.72 angstrom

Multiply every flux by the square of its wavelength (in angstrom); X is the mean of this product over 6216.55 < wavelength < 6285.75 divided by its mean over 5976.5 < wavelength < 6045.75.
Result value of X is 1.09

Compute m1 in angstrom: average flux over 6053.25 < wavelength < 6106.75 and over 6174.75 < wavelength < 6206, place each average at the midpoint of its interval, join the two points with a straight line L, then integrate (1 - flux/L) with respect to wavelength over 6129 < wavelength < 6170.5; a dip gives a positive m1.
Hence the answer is 2.17 angstrom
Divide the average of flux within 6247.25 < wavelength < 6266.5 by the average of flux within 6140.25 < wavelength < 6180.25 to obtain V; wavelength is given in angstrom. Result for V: 1.0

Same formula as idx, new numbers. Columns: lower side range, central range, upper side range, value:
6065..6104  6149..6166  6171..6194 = 2.1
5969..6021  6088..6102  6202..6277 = -0.9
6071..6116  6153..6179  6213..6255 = 1.6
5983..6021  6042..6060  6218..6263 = -0.9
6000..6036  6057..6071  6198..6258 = 0.4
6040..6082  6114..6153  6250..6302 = 0.0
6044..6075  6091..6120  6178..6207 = -1.5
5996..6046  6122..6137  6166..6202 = -0.1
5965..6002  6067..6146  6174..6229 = -0.5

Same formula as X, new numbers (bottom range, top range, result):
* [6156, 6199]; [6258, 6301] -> 1.06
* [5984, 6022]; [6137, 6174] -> 1.05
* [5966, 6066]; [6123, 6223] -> 1.06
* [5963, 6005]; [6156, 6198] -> 1.08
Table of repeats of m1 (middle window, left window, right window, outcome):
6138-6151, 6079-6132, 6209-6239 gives 0.4 angstrom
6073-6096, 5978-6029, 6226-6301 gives -0.3 angstrom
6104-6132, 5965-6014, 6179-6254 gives -1.2 angstrom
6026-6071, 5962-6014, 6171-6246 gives -2.4 angstrom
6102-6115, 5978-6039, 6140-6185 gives -1.3 angstrom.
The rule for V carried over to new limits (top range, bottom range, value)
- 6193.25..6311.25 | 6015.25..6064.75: 0.97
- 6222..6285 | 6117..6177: 1.03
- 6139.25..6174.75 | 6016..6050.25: 0.92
